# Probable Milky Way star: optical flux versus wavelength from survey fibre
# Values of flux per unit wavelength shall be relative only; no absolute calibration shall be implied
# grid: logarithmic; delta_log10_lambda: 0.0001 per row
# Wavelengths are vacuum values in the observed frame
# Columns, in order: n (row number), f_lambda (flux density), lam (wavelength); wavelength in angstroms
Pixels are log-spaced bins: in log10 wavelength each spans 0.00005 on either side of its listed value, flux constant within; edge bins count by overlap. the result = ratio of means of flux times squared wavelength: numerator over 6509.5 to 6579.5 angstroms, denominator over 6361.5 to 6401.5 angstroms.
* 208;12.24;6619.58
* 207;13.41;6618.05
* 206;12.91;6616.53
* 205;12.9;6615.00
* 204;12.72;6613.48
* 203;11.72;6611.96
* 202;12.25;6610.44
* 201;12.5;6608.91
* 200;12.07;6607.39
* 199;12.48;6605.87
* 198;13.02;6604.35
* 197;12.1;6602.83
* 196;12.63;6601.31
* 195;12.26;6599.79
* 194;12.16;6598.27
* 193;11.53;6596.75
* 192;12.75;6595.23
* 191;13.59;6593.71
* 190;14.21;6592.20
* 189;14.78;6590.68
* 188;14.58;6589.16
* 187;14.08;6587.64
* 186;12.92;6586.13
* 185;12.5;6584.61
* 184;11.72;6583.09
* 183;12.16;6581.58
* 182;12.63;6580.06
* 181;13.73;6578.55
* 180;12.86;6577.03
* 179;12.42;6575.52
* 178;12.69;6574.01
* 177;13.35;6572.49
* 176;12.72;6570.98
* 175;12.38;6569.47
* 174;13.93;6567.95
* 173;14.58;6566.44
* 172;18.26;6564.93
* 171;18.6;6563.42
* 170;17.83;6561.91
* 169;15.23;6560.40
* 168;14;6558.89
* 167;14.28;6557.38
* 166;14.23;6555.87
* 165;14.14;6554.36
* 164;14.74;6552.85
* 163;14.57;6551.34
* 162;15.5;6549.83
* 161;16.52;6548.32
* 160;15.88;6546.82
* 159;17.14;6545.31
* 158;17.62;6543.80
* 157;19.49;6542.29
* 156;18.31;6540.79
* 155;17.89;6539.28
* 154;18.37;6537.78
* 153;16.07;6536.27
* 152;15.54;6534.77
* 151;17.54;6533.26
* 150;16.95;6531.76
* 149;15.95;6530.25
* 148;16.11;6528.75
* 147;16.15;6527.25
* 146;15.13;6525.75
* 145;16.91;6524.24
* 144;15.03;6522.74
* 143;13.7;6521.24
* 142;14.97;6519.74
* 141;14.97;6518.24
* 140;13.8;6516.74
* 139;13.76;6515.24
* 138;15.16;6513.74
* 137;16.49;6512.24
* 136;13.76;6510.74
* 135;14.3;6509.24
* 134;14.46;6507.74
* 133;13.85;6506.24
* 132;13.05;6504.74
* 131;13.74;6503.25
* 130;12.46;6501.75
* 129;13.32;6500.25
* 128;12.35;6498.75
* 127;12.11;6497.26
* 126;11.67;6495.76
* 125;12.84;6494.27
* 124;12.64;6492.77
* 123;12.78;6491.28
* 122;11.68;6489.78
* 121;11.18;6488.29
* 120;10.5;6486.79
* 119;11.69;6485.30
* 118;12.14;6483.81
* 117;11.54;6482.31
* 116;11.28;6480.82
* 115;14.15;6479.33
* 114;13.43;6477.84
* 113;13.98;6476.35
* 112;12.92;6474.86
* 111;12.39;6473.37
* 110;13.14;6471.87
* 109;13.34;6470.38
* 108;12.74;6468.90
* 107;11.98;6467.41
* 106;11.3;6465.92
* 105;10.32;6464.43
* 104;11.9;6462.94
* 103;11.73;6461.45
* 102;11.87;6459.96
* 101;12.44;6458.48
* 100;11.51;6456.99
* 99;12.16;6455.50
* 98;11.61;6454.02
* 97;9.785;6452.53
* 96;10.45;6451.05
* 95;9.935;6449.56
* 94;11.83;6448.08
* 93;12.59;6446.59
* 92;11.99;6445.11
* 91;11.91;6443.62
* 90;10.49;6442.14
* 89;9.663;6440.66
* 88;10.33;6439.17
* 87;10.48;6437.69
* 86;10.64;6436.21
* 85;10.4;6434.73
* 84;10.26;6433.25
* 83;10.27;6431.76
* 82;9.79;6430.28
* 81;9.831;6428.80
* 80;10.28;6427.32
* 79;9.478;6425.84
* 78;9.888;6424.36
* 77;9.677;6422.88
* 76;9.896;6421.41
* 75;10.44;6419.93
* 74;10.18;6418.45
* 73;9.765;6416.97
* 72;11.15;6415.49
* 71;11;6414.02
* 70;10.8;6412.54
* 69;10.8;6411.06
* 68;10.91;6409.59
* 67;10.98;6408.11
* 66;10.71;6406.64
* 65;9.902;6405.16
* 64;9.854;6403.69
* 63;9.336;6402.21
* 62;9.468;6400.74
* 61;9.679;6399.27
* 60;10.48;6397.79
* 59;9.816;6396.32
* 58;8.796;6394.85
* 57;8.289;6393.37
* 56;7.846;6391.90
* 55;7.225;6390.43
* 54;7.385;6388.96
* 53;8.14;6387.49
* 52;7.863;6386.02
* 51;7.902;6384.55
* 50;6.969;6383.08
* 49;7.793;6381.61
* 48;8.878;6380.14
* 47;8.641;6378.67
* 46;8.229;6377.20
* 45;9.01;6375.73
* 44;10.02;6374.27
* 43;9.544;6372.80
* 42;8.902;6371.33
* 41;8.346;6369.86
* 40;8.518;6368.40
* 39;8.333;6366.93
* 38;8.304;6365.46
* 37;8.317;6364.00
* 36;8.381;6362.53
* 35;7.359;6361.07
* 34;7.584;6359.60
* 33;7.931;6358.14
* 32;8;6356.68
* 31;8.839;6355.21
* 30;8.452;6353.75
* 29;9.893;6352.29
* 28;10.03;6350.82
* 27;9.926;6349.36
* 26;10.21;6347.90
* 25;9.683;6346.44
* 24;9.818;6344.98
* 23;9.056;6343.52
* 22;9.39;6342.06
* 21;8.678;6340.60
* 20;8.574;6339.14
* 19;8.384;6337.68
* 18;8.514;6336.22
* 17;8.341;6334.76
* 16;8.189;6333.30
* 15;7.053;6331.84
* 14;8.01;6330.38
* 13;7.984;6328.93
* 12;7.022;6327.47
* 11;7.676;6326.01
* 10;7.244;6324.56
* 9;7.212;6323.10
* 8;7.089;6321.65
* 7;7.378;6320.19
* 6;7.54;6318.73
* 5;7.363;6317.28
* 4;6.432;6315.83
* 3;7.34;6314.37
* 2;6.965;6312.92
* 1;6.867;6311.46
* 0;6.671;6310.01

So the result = 1.89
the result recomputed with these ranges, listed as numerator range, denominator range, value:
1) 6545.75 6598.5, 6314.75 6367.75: 1.83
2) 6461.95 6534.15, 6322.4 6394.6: 1.68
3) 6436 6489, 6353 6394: 1.46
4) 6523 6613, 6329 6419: 1.72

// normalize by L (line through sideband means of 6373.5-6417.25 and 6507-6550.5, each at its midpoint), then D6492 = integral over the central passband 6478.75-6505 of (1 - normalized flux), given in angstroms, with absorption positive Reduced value 3.5 angstroms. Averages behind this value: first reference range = 9.25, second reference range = 16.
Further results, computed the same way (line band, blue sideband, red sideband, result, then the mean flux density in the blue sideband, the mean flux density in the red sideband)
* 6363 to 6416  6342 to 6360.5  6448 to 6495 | 4.96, 9.12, 12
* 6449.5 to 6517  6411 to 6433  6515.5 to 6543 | 5.42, 10.2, 16.2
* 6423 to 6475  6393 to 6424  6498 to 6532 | 2.97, 10.1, 14.6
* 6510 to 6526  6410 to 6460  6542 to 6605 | -2.64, 10.7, 14.2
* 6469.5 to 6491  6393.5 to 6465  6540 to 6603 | -0.89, 10.6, 14.3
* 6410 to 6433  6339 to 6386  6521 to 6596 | 0.84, 8.72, 15.1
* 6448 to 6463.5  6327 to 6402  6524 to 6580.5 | 0.80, 8.6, 15.5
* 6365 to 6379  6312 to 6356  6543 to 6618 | 0.50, 8.27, 13.8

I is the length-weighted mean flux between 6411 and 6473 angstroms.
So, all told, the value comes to 11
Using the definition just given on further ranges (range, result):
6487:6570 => 15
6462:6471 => 11.9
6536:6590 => 14.9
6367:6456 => 9.77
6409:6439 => 10.3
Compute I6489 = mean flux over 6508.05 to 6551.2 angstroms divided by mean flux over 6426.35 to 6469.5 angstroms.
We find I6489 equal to 1.4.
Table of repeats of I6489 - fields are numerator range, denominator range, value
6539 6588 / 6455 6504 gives 1.20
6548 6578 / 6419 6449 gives 1.39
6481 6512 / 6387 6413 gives 1.34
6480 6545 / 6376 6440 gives 1.51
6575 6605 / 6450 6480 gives 1.07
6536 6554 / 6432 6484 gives 1.44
